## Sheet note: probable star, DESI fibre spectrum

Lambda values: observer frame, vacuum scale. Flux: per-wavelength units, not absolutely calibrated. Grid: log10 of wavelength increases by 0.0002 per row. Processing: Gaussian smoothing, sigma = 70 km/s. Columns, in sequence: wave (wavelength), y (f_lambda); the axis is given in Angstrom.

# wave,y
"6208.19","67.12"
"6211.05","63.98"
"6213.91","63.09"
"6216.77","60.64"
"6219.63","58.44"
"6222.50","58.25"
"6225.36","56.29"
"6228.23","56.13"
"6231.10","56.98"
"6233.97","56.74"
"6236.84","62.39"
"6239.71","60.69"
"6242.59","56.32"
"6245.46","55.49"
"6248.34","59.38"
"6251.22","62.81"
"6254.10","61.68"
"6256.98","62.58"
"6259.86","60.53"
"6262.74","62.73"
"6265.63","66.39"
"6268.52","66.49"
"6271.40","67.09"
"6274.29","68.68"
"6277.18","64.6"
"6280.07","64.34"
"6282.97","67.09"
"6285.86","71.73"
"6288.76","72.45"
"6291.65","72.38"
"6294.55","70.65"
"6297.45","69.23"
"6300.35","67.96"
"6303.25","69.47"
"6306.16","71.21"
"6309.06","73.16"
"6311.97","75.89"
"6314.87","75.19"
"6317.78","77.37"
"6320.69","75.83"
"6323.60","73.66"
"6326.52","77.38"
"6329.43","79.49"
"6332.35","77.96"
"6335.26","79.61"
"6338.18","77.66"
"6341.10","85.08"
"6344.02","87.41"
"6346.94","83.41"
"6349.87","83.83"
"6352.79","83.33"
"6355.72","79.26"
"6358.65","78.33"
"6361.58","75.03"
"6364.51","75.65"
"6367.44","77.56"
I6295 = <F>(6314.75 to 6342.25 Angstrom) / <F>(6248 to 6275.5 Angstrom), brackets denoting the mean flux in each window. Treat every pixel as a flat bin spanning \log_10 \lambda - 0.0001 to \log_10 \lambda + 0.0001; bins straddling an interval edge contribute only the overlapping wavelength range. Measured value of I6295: 1.22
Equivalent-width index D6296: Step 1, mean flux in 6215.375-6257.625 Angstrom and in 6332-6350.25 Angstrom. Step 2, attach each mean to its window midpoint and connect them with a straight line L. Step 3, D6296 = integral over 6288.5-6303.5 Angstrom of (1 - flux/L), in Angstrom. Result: 0.4 Angstrom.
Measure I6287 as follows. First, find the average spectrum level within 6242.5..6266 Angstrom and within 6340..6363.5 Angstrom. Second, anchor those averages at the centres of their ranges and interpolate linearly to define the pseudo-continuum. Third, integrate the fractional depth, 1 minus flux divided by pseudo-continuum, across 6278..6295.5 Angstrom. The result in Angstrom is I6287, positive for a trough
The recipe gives -0.4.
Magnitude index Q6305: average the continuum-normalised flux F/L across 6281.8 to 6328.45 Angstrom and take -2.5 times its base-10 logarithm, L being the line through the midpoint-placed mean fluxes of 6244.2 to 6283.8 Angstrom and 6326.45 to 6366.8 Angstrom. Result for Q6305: -0.01 mag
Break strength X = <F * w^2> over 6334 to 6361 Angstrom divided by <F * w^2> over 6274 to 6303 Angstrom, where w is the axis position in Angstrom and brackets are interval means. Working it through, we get 1.2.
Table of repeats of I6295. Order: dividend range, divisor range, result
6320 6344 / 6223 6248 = 1.37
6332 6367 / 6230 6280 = 1.30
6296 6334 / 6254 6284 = 1.14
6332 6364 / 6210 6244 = 1.37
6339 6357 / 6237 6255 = 1.40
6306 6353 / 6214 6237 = 1.35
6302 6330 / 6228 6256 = 1.27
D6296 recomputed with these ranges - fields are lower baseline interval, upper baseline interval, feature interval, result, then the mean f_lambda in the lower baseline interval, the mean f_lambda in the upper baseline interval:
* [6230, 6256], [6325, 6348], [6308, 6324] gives 0.2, 59.3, 80.9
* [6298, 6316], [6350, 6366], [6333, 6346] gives -1.0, 72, 78.8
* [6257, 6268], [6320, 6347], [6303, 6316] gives 0.2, 63.4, 79.7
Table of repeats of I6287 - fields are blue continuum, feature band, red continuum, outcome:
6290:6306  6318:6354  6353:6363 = -2.4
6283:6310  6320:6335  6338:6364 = -0.1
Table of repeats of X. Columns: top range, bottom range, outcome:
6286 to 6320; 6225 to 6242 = 1.27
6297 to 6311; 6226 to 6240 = 1.24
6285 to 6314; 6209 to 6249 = 1.24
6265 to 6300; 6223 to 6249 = 1.20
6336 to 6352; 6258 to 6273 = 1.32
